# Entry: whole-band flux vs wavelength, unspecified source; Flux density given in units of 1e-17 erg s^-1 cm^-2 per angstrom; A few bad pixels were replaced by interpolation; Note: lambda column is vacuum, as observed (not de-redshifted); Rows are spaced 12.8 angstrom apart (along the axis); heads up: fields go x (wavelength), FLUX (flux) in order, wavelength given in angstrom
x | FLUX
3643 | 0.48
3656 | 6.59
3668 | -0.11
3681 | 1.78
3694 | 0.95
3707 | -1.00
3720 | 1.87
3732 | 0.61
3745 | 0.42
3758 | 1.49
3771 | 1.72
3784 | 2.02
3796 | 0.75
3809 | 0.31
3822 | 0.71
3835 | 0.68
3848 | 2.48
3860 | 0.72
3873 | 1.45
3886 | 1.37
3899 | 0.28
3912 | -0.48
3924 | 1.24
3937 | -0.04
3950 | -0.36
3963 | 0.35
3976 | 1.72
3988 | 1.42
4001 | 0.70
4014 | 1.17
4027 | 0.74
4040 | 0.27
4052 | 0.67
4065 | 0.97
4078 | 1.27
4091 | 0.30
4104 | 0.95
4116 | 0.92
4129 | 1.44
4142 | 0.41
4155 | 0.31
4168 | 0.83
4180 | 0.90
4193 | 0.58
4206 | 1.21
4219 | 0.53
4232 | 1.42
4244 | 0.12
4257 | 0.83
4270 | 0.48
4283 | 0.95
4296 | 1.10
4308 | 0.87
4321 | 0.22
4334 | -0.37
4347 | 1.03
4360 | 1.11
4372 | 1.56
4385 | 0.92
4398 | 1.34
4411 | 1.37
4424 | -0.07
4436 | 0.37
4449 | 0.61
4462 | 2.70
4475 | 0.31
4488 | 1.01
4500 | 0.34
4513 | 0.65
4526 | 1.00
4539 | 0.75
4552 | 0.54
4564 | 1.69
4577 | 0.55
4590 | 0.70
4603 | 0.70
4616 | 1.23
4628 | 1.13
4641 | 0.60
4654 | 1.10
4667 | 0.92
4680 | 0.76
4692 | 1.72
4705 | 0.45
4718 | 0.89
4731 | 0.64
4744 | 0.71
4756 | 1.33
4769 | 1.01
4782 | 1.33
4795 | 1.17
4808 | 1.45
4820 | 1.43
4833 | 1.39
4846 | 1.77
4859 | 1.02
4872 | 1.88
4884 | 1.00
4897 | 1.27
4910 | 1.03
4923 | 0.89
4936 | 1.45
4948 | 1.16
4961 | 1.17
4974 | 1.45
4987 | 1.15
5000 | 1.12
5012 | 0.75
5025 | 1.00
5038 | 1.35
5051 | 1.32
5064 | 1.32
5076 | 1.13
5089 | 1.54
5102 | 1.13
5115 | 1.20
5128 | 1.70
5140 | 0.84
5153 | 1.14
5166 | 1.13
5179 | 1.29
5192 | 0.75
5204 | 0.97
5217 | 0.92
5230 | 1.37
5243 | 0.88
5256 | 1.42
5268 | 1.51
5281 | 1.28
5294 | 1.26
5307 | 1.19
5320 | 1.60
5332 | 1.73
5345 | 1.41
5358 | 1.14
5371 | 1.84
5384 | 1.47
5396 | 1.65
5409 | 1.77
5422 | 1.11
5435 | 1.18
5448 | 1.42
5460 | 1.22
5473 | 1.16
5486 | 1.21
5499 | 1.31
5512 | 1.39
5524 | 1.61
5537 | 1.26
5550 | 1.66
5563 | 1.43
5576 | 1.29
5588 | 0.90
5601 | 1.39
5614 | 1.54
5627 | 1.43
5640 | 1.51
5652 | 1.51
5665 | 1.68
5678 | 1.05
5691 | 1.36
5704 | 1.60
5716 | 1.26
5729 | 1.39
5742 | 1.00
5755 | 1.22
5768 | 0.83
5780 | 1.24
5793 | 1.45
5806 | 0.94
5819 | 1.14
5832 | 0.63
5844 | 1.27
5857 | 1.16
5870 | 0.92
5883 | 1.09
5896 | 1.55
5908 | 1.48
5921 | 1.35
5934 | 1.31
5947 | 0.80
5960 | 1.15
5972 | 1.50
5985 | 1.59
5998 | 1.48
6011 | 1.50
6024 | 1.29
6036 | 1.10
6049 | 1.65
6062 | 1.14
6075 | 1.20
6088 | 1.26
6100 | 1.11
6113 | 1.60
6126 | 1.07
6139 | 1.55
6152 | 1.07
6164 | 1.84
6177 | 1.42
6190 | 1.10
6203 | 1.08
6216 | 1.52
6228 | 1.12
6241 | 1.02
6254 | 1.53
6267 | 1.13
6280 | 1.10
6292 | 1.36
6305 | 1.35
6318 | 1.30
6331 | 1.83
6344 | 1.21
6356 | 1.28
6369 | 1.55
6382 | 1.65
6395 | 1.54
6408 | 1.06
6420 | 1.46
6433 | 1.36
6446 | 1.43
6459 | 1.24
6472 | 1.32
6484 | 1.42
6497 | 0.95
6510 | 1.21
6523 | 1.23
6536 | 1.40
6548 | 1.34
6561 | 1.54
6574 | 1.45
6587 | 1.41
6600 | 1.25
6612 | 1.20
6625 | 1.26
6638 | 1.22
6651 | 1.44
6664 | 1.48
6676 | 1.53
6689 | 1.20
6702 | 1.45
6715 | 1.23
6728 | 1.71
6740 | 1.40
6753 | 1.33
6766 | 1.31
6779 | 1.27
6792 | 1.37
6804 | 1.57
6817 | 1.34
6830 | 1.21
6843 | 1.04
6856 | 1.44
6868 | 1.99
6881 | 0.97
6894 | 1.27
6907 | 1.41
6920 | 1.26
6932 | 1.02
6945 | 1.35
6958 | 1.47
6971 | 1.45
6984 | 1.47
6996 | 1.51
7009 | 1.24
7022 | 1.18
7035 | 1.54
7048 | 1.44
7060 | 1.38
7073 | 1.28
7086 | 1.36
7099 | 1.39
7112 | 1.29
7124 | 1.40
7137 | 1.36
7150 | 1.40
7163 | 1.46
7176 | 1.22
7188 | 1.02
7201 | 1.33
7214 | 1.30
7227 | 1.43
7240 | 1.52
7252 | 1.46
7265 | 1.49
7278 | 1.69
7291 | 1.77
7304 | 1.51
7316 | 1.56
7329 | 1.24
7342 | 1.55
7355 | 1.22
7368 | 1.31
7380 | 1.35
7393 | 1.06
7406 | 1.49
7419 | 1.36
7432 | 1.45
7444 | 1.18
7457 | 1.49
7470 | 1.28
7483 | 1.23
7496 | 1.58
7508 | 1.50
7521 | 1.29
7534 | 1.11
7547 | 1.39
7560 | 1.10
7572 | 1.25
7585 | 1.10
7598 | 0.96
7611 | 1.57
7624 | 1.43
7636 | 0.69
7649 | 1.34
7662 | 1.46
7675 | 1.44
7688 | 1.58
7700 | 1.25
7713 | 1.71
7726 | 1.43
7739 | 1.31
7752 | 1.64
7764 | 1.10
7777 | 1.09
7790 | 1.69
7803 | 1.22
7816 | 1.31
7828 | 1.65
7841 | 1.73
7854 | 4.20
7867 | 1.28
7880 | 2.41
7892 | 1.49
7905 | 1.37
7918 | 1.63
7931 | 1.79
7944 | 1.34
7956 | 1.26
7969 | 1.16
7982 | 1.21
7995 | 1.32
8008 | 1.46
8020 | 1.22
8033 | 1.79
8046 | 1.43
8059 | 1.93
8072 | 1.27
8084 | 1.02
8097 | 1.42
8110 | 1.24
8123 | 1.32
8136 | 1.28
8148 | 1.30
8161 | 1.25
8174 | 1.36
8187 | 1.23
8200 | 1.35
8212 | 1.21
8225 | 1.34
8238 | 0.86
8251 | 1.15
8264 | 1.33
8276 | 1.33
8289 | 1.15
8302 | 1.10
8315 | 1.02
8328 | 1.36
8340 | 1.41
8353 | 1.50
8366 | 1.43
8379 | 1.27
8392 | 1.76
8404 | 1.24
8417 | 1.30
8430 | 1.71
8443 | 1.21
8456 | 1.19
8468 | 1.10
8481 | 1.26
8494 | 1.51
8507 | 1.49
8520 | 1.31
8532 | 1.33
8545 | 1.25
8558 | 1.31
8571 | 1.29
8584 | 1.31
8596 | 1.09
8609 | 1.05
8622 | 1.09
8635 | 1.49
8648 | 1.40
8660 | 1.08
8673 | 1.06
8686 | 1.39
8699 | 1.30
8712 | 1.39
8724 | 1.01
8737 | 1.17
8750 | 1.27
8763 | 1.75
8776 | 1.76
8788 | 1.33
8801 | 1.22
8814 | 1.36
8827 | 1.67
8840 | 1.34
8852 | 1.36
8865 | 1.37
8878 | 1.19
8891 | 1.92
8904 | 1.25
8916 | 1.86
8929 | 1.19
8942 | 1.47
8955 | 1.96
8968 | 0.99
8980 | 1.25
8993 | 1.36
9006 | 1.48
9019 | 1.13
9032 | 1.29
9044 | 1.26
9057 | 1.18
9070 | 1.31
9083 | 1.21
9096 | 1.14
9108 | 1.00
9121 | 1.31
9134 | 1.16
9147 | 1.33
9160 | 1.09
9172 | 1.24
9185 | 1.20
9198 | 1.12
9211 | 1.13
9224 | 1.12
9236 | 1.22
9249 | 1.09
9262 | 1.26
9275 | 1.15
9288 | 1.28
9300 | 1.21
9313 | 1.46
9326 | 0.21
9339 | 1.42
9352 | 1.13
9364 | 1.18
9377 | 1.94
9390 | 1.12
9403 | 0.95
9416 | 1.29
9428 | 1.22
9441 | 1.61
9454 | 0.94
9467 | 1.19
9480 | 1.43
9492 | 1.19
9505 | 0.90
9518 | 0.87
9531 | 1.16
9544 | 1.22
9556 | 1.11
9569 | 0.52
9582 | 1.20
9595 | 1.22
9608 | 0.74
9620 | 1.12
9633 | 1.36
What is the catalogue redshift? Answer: 0.20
